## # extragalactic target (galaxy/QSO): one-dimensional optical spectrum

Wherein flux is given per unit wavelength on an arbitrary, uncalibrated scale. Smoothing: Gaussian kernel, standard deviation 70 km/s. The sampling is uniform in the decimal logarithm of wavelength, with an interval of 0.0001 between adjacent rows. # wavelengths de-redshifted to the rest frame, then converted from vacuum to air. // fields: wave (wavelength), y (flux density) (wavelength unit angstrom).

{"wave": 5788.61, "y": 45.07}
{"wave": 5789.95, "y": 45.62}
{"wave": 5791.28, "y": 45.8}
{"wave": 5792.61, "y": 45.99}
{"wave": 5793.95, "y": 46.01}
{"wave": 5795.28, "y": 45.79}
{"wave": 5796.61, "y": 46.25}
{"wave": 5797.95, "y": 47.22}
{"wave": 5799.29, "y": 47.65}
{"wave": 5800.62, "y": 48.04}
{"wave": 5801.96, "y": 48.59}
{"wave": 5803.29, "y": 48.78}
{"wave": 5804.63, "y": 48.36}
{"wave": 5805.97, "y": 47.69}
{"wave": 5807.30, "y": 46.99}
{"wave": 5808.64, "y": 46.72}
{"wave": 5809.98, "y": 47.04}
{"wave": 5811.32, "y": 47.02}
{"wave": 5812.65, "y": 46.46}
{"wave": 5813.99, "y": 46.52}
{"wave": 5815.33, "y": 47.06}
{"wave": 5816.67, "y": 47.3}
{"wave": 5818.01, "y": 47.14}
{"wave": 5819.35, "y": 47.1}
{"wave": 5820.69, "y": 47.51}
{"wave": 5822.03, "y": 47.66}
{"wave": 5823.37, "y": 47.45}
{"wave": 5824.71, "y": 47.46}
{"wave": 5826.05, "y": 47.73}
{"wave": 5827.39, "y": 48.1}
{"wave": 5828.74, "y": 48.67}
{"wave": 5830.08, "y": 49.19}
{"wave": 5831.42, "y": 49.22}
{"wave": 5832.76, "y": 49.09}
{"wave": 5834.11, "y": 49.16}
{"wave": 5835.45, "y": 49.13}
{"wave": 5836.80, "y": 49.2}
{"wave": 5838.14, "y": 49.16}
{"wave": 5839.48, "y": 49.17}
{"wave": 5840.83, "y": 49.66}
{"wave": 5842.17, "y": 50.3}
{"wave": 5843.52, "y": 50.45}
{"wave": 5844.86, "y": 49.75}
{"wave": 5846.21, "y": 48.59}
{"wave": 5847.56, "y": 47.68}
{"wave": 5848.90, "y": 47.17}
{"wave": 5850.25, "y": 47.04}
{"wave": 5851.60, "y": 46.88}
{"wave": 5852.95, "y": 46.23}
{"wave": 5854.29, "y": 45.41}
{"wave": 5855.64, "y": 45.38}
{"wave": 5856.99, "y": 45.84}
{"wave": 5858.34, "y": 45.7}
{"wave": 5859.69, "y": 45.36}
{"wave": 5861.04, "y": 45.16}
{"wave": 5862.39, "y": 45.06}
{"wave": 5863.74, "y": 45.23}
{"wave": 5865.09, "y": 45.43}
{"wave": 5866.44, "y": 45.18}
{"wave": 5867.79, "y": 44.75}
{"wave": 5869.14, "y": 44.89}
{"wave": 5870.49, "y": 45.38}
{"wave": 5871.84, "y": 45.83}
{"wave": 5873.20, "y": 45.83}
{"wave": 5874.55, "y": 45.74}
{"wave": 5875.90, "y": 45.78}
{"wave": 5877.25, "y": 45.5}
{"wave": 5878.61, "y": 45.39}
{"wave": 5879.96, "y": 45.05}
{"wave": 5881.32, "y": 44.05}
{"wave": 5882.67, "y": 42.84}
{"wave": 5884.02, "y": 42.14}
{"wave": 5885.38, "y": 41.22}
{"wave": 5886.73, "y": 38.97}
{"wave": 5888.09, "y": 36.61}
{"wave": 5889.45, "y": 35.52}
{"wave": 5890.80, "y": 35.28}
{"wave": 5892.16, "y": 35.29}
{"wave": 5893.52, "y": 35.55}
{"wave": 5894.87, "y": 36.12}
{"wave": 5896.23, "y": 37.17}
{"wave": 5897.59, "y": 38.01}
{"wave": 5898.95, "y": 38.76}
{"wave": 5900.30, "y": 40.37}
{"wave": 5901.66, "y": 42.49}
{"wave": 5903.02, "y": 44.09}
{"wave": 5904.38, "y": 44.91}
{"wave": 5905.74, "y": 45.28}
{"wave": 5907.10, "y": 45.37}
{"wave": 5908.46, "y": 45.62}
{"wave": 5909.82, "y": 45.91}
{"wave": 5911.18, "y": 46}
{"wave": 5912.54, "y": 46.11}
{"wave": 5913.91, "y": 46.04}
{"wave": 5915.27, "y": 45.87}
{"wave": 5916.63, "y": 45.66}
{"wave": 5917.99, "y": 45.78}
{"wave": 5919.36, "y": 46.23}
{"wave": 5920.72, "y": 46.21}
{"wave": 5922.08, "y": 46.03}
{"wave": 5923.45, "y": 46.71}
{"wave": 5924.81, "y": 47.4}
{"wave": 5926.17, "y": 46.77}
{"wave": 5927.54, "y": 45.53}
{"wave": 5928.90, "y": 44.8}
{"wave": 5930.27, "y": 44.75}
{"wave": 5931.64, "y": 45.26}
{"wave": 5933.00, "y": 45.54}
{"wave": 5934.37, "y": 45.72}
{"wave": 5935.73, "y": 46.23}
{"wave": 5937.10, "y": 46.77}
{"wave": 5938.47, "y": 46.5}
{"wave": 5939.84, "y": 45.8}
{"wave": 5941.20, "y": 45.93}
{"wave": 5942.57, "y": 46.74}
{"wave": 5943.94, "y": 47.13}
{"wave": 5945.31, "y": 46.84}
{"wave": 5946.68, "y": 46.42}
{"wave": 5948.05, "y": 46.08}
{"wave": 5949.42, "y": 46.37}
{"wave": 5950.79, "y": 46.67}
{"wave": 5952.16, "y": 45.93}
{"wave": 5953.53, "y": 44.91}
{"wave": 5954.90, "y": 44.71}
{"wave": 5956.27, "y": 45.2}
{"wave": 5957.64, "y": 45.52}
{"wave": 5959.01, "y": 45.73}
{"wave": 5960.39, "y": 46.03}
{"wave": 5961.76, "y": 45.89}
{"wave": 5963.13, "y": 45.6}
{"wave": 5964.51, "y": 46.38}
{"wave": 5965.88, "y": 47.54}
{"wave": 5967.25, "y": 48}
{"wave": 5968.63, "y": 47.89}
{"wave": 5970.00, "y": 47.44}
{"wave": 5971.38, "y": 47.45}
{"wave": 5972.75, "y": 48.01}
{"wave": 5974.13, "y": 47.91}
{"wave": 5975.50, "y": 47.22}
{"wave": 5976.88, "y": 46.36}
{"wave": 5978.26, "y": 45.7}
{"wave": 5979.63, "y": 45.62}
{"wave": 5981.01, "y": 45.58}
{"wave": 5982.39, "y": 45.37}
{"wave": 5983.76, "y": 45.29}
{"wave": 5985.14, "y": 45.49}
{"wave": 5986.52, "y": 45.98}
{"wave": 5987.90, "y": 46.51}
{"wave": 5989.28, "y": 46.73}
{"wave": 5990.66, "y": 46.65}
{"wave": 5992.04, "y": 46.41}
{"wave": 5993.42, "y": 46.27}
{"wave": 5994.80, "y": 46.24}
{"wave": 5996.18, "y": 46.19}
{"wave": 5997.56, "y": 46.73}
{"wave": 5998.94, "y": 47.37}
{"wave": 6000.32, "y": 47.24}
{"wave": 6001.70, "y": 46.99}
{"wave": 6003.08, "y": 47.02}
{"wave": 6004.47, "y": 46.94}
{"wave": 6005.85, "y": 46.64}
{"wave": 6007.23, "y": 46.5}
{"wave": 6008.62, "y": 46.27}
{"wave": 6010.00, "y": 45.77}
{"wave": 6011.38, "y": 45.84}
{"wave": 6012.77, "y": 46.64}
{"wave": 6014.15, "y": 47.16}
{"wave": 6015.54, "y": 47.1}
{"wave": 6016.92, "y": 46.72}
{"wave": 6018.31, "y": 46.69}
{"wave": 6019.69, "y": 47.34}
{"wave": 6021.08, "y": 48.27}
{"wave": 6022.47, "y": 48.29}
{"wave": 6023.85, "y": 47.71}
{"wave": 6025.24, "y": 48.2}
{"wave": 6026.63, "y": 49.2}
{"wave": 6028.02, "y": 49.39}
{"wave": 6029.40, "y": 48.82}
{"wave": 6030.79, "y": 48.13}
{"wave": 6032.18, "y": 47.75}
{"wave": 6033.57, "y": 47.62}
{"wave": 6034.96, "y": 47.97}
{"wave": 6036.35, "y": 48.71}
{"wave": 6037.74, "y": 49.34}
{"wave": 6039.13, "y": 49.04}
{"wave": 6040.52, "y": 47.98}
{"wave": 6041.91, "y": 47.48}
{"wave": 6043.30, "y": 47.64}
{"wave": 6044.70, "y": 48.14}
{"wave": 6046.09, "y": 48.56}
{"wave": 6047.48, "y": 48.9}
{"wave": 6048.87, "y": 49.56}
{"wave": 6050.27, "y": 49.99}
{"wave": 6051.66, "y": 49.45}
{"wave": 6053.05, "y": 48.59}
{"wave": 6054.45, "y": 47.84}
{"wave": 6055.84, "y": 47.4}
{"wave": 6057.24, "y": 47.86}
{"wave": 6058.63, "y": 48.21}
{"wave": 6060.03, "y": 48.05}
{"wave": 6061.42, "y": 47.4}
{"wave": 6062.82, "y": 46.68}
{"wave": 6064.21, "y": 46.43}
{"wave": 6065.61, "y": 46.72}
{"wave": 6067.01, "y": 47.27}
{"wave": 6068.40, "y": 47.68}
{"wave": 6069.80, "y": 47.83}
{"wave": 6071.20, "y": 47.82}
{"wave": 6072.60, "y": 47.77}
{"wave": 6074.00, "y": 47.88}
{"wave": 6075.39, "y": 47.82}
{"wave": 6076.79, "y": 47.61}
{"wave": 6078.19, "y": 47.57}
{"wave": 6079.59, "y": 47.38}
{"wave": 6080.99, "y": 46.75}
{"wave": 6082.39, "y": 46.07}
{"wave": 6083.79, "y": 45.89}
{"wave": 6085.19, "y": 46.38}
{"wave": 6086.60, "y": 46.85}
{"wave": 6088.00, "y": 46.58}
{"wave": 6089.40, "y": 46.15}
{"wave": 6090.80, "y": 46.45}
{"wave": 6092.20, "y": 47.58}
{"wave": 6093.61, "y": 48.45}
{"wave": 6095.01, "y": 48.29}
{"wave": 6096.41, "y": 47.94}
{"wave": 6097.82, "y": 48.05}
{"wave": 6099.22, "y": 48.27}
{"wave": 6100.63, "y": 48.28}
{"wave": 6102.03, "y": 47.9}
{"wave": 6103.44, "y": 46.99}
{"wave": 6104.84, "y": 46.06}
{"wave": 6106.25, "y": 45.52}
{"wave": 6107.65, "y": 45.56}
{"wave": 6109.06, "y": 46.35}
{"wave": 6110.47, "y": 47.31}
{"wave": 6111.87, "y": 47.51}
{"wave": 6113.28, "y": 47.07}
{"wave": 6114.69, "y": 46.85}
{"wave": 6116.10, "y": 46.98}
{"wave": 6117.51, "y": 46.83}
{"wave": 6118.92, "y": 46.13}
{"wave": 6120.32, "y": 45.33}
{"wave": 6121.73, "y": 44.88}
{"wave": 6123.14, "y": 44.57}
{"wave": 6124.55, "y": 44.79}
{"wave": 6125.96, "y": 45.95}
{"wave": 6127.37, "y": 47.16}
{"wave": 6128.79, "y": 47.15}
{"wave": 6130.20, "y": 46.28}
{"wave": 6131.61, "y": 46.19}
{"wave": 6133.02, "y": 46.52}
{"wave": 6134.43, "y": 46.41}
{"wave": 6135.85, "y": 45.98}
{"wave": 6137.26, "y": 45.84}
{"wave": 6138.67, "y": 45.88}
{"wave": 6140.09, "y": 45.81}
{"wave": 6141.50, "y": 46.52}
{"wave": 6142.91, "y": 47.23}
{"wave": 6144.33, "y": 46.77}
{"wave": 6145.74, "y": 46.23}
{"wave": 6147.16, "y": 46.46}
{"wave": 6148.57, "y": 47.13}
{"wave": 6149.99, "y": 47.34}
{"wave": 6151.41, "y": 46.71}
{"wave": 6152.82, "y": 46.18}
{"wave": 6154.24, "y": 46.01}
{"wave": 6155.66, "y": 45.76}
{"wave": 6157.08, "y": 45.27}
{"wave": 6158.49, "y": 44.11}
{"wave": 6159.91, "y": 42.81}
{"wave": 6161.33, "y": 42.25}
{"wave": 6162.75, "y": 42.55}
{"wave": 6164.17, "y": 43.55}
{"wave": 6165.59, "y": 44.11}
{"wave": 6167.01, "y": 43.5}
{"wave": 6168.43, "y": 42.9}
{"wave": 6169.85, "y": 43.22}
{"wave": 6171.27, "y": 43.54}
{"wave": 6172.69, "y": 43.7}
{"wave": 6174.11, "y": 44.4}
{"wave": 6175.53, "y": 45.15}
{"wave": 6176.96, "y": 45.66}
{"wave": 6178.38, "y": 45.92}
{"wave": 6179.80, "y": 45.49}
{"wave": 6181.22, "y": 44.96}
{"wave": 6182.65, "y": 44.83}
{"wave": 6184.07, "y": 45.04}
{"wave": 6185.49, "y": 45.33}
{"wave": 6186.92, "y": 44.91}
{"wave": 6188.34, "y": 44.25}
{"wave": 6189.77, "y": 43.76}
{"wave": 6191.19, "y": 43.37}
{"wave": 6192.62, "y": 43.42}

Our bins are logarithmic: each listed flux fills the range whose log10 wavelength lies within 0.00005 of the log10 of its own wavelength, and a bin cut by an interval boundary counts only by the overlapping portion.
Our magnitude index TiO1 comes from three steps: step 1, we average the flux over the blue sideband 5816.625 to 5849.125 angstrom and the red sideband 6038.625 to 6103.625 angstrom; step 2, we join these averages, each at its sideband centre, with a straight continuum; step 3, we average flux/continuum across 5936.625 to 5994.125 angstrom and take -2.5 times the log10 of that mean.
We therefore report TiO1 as 0.04 mag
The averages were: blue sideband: 48.6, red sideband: 47.7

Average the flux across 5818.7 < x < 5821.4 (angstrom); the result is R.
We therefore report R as 47.3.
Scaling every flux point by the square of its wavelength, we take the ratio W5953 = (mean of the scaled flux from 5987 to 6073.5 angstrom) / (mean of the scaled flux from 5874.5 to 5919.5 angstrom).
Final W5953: 1.18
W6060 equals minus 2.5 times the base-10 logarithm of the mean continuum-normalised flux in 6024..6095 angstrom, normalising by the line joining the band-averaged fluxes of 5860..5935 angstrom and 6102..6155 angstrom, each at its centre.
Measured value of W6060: -0.053 mag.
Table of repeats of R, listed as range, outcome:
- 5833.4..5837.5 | 49.1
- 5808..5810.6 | 46.8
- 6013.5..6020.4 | 47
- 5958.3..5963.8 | 45.8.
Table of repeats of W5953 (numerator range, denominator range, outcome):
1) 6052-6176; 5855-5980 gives 1.11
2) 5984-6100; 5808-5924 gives 1.11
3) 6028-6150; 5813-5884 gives 1.09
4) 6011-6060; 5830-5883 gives 1.09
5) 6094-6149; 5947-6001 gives 1.06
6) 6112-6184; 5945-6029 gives 1.03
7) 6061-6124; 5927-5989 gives 1.06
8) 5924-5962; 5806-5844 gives 0.99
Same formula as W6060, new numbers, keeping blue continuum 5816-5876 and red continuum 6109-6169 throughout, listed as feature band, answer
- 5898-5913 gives 0.07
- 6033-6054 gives -0.05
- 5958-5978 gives -0.01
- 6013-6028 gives -0.03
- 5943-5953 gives 0.01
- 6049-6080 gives -0.04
